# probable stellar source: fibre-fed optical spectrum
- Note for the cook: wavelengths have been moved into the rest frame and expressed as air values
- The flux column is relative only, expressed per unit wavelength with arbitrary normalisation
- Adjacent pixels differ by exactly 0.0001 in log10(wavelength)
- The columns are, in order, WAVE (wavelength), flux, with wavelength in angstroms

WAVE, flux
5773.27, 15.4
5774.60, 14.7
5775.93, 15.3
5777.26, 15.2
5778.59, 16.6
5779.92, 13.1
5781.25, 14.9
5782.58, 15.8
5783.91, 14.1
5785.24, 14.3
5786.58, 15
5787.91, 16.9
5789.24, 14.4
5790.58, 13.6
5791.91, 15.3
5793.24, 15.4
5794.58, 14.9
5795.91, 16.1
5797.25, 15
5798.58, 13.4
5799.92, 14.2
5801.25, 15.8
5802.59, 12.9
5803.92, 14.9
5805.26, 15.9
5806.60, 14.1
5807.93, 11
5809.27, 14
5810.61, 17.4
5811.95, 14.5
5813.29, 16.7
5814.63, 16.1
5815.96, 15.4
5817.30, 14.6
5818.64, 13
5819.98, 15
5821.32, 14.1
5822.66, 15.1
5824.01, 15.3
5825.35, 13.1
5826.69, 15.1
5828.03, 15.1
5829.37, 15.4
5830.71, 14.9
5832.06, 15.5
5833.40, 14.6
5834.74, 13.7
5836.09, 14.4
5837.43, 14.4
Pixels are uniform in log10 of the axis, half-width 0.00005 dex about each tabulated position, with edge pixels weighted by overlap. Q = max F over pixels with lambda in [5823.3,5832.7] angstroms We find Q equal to 15.5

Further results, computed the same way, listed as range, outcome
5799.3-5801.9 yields 15.8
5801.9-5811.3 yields 17.4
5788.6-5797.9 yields 16.1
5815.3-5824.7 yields 15.4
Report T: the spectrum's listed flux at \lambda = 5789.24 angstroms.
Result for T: 14.4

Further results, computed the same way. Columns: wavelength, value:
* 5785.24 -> 14.3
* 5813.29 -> 16.7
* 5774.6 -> 14.7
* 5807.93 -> 11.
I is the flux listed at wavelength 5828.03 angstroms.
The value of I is 15.1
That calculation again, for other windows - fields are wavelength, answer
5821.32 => 14.1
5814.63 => 16.1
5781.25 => 14.9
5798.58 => 13.4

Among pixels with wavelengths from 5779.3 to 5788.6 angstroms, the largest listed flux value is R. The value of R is 16.9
